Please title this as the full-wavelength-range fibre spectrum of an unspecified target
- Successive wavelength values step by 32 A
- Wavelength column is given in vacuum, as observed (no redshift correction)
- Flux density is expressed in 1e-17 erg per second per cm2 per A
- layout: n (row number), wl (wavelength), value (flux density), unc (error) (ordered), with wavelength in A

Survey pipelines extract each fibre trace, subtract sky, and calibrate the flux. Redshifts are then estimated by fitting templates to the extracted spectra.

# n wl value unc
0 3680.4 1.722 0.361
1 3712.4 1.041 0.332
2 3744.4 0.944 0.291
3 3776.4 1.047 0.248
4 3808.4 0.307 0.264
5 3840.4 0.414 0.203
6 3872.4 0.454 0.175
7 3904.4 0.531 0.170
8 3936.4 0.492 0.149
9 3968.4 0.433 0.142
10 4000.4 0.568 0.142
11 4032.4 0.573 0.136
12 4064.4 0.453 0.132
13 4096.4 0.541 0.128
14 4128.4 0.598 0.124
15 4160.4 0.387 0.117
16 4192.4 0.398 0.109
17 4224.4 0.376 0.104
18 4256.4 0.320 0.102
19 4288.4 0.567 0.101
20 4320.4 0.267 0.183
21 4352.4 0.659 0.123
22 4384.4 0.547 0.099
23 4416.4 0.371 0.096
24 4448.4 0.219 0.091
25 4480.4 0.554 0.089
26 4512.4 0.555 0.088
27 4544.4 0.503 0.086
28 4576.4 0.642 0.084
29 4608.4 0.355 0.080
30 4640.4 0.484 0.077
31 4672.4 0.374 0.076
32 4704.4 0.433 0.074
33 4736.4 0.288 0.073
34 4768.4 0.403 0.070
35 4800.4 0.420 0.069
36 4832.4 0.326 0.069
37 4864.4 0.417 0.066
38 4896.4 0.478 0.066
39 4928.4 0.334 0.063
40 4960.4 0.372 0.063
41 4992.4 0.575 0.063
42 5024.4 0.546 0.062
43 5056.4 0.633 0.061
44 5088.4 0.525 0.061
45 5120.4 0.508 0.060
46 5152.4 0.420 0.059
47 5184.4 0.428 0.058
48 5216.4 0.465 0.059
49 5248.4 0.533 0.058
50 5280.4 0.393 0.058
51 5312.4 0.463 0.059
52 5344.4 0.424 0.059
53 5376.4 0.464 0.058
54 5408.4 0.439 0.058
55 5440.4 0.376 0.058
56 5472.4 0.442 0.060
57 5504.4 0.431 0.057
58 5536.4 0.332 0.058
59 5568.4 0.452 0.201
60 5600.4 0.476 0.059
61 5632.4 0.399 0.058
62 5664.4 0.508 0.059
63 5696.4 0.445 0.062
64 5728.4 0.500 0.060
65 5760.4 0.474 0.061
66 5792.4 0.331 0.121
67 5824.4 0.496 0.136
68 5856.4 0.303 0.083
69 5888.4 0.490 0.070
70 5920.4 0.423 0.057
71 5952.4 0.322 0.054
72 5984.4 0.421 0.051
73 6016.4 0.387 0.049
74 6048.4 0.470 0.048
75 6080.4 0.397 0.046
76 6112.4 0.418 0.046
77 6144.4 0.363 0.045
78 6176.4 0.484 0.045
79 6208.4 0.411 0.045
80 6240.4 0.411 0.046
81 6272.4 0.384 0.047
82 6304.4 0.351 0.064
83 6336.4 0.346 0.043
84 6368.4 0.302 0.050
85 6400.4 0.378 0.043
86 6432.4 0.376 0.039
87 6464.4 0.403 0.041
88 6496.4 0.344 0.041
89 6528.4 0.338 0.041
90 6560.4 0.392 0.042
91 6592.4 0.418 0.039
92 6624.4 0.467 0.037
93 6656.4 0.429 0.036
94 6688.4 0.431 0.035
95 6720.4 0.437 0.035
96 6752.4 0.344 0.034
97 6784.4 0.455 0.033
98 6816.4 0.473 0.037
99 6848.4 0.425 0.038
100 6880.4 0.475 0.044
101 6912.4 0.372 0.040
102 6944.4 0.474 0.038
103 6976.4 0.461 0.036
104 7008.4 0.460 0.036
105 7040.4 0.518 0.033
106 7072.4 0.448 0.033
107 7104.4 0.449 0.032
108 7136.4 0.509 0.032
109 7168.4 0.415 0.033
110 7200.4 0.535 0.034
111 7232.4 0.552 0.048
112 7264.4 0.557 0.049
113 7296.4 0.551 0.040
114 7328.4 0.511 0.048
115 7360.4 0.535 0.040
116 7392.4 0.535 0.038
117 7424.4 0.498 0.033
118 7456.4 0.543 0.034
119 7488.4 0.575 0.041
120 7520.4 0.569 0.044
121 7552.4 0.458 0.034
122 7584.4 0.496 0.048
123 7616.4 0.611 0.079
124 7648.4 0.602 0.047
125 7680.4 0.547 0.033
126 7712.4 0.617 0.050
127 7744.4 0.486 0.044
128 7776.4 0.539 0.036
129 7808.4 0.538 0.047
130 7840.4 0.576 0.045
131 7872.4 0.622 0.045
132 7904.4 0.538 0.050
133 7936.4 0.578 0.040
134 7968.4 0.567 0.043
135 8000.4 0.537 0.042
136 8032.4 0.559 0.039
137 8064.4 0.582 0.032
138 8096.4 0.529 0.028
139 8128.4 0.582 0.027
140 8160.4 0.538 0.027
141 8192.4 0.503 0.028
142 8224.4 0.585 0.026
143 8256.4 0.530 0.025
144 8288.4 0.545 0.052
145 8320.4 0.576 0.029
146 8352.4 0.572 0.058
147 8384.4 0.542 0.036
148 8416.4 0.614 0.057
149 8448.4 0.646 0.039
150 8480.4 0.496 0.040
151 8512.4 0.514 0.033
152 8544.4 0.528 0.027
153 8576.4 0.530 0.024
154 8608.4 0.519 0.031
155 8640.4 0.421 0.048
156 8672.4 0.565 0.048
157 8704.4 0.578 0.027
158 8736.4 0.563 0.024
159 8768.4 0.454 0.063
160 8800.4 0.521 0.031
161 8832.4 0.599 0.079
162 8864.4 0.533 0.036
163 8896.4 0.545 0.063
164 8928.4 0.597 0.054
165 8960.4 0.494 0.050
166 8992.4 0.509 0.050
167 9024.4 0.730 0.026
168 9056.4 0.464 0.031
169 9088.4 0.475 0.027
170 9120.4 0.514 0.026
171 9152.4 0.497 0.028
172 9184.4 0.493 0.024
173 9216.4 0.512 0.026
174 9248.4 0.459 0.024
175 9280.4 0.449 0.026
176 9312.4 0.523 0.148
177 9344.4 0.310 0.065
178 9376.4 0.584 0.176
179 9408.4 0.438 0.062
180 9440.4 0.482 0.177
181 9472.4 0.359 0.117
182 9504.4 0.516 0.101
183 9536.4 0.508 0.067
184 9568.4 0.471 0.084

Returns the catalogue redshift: 0.80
